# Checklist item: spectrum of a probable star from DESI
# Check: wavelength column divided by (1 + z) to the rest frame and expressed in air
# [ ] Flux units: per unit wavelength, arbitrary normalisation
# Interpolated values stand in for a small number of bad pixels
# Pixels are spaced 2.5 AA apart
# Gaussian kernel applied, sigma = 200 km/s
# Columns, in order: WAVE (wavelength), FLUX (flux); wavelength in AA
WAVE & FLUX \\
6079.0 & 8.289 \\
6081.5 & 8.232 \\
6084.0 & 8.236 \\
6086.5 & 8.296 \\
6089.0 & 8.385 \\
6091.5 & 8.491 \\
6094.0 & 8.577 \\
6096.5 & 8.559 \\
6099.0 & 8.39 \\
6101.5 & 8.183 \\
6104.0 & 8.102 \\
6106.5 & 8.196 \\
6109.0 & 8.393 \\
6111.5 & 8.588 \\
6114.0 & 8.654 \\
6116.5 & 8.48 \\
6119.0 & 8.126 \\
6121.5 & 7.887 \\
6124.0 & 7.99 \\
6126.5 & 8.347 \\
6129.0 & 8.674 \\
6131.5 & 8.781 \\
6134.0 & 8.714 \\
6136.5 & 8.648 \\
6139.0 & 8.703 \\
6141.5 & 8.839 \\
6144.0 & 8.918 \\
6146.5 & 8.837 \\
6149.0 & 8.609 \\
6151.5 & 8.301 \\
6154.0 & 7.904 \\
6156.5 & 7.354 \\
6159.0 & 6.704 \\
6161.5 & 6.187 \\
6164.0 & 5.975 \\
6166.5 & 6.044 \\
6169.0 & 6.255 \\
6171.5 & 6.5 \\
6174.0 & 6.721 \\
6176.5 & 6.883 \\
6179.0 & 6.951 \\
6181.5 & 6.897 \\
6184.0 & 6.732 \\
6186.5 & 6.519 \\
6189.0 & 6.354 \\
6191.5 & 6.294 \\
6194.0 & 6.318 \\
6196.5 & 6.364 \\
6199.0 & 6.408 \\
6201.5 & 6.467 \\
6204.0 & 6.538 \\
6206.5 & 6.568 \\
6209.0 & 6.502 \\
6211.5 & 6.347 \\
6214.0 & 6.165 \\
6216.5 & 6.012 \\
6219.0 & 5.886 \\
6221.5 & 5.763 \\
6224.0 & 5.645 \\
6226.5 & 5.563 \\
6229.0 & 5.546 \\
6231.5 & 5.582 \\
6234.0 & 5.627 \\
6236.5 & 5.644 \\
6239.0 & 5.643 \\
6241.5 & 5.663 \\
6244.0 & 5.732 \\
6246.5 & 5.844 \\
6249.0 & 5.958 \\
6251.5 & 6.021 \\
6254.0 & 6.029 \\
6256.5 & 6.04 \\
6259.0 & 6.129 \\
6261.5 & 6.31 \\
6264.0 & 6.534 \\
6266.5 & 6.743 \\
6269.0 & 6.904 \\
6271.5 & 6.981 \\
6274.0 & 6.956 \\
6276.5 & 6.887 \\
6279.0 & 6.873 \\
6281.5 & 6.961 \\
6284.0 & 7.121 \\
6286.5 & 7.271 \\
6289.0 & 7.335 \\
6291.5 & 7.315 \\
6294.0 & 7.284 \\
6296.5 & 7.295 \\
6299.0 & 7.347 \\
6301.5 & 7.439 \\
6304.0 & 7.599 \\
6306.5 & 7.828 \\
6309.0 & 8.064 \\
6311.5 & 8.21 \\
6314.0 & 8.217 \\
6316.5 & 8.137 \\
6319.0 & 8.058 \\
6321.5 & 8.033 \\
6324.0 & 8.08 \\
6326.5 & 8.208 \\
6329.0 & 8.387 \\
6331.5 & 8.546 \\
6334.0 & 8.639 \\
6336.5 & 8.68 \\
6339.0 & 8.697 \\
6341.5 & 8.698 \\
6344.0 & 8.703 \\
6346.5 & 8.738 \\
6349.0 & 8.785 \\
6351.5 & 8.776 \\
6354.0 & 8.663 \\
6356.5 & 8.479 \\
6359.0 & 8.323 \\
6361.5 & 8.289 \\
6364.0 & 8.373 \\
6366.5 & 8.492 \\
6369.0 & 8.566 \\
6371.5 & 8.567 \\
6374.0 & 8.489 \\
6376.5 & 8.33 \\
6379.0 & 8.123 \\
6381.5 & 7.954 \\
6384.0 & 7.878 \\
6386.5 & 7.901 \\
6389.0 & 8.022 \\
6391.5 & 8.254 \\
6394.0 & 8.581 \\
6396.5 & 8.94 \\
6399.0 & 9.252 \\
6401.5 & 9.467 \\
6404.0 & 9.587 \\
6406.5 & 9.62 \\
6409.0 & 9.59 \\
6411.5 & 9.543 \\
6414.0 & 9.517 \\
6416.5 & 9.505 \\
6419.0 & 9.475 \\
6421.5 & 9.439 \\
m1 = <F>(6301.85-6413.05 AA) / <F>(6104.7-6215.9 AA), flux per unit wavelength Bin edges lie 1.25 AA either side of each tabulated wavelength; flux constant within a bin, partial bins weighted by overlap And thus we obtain 1.15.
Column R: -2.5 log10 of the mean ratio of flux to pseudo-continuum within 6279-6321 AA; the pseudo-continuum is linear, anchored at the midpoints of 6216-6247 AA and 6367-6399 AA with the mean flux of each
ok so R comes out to -0.10 mag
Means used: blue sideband 5.69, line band 7.58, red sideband 8.34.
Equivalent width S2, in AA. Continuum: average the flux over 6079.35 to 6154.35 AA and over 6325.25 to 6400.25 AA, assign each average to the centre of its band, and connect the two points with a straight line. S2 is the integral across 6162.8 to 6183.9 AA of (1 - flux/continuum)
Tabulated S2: 4.8 AA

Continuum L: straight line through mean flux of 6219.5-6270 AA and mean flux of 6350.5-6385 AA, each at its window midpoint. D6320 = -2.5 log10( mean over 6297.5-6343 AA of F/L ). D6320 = -0.10 mag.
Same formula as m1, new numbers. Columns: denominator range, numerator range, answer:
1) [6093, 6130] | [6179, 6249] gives 0.73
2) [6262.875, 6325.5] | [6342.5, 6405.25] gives 1.15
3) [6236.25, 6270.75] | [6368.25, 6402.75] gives 1.38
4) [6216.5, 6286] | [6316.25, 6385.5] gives 1.36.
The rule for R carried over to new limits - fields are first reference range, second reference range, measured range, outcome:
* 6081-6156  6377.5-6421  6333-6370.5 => 0.03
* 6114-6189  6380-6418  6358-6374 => 0.04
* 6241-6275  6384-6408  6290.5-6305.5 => -0.06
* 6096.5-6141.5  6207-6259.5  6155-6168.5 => 0.16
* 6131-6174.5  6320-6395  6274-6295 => 0.15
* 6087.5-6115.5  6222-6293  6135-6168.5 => 0.00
